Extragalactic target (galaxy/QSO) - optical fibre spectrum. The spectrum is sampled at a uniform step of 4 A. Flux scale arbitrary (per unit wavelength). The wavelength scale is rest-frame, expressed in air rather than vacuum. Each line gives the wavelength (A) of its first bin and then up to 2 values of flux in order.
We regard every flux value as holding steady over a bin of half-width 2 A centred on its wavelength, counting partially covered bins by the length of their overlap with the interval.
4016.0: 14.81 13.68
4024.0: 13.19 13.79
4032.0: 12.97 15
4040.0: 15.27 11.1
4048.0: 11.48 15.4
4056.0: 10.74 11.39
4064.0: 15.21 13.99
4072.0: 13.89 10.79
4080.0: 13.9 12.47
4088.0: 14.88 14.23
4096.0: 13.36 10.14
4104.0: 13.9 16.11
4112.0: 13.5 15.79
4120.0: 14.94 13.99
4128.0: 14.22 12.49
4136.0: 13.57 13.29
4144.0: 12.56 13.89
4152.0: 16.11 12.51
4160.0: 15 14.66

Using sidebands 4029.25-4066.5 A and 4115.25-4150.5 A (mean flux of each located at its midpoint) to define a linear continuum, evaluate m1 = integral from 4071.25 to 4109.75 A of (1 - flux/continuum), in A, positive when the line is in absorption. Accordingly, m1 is 0.5 A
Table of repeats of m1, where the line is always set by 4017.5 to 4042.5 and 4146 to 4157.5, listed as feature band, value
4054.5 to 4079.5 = 2.23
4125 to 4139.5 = 0.76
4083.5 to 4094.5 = 0.05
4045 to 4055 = 0.75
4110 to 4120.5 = -0.42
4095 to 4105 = 1.33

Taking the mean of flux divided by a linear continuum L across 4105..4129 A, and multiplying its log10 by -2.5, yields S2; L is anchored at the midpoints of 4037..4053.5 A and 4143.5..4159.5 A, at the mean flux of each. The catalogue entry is -0.073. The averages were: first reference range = 13.4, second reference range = 14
